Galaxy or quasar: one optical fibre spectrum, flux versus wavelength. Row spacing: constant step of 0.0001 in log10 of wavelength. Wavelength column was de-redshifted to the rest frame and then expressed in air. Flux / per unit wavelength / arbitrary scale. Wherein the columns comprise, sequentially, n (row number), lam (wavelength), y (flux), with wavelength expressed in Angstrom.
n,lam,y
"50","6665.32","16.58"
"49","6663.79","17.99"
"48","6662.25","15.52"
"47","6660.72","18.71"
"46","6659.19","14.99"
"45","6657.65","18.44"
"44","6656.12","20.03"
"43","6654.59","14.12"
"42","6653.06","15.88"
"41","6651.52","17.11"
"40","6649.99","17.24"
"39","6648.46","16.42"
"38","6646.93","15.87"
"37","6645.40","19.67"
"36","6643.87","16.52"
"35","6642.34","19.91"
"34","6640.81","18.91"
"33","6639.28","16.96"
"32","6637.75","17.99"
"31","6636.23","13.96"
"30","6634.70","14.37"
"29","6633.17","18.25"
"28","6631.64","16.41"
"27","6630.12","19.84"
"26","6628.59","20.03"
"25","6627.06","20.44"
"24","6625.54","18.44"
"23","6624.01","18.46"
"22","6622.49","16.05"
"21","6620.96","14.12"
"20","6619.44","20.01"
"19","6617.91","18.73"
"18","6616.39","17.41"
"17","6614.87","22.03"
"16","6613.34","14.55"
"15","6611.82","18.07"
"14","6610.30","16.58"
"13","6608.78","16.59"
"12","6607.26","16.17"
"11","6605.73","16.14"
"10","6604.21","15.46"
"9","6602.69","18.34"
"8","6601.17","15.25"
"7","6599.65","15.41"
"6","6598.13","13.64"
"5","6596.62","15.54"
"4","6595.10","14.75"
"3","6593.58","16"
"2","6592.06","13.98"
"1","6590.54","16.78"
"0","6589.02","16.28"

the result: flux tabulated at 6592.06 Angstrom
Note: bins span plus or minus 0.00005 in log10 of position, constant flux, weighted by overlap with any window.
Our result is 13.98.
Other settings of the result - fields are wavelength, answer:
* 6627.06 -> 20.44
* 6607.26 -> 16.17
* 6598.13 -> 13.64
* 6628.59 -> 20.03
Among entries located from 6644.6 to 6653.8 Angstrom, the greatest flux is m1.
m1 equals 19.67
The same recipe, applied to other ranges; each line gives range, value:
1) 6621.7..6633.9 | 20.44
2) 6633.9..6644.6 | 19.91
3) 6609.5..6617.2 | 22.03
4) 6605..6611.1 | 16.59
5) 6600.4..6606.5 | 18.34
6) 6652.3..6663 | 20.03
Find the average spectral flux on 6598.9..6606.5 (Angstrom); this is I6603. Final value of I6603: 16.1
